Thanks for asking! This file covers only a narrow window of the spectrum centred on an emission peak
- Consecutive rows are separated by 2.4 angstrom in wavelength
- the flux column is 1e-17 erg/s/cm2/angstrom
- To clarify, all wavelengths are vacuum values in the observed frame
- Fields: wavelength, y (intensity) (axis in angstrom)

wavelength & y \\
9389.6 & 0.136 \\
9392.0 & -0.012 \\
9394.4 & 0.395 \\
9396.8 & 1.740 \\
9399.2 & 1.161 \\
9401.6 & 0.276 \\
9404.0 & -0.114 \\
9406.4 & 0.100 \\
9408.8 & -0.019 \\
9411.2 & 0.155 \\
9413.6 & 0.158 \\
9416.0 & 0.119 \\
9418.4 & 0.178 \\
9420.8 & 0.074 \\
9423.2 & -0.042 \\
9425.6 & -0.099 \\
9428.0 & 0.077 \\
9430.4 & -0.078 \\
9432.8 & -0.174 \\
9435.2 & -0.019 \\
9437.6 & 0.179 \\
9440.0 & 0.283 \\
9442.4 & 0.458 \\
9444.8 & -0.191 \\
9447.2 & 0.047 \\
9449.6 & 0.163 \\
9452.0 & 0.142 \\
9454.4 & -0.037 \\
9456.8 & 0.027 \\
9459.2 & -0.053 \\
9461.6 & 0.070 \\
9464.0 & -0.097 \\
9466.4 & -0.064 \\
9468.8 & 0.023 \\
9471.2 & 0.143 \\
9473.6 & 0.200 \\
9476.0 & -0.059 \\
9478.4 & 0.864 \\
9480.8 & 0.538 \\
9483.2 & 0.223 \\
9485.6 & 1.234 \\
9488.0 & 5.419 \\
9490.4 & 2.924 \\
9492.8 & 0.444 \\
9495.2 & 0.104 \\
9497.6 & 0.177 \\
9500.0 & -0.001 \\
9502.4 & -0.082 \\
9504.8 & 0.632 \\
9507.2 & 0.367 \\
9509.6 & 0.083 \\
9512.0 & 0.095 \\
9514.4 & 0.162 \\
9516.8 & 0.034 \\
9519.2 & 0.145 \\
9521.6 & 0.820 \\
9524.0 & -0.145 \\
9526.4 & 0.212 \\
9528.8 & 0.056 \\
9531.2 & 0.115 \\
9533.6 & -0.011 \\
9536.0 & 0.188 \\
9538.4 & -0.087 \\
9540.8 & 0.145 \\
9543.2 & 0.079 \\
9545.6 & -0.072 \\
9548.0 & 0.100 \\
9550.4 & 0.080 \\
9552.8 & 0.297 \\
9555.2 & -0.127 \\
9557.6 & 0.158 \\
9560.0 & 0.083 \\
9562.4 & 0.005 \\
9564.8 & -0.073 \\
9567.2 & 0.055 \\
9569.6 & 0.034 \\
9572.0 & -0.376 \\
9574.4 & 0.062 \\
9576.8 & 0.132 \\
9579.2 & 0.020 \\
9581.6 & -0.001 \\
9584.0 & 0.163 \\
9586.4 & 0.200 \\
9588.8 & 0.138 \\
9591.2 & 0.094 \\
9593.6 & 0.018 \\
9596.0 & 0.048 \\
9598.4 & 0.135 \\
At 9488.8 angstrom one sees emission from [O III] 5007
